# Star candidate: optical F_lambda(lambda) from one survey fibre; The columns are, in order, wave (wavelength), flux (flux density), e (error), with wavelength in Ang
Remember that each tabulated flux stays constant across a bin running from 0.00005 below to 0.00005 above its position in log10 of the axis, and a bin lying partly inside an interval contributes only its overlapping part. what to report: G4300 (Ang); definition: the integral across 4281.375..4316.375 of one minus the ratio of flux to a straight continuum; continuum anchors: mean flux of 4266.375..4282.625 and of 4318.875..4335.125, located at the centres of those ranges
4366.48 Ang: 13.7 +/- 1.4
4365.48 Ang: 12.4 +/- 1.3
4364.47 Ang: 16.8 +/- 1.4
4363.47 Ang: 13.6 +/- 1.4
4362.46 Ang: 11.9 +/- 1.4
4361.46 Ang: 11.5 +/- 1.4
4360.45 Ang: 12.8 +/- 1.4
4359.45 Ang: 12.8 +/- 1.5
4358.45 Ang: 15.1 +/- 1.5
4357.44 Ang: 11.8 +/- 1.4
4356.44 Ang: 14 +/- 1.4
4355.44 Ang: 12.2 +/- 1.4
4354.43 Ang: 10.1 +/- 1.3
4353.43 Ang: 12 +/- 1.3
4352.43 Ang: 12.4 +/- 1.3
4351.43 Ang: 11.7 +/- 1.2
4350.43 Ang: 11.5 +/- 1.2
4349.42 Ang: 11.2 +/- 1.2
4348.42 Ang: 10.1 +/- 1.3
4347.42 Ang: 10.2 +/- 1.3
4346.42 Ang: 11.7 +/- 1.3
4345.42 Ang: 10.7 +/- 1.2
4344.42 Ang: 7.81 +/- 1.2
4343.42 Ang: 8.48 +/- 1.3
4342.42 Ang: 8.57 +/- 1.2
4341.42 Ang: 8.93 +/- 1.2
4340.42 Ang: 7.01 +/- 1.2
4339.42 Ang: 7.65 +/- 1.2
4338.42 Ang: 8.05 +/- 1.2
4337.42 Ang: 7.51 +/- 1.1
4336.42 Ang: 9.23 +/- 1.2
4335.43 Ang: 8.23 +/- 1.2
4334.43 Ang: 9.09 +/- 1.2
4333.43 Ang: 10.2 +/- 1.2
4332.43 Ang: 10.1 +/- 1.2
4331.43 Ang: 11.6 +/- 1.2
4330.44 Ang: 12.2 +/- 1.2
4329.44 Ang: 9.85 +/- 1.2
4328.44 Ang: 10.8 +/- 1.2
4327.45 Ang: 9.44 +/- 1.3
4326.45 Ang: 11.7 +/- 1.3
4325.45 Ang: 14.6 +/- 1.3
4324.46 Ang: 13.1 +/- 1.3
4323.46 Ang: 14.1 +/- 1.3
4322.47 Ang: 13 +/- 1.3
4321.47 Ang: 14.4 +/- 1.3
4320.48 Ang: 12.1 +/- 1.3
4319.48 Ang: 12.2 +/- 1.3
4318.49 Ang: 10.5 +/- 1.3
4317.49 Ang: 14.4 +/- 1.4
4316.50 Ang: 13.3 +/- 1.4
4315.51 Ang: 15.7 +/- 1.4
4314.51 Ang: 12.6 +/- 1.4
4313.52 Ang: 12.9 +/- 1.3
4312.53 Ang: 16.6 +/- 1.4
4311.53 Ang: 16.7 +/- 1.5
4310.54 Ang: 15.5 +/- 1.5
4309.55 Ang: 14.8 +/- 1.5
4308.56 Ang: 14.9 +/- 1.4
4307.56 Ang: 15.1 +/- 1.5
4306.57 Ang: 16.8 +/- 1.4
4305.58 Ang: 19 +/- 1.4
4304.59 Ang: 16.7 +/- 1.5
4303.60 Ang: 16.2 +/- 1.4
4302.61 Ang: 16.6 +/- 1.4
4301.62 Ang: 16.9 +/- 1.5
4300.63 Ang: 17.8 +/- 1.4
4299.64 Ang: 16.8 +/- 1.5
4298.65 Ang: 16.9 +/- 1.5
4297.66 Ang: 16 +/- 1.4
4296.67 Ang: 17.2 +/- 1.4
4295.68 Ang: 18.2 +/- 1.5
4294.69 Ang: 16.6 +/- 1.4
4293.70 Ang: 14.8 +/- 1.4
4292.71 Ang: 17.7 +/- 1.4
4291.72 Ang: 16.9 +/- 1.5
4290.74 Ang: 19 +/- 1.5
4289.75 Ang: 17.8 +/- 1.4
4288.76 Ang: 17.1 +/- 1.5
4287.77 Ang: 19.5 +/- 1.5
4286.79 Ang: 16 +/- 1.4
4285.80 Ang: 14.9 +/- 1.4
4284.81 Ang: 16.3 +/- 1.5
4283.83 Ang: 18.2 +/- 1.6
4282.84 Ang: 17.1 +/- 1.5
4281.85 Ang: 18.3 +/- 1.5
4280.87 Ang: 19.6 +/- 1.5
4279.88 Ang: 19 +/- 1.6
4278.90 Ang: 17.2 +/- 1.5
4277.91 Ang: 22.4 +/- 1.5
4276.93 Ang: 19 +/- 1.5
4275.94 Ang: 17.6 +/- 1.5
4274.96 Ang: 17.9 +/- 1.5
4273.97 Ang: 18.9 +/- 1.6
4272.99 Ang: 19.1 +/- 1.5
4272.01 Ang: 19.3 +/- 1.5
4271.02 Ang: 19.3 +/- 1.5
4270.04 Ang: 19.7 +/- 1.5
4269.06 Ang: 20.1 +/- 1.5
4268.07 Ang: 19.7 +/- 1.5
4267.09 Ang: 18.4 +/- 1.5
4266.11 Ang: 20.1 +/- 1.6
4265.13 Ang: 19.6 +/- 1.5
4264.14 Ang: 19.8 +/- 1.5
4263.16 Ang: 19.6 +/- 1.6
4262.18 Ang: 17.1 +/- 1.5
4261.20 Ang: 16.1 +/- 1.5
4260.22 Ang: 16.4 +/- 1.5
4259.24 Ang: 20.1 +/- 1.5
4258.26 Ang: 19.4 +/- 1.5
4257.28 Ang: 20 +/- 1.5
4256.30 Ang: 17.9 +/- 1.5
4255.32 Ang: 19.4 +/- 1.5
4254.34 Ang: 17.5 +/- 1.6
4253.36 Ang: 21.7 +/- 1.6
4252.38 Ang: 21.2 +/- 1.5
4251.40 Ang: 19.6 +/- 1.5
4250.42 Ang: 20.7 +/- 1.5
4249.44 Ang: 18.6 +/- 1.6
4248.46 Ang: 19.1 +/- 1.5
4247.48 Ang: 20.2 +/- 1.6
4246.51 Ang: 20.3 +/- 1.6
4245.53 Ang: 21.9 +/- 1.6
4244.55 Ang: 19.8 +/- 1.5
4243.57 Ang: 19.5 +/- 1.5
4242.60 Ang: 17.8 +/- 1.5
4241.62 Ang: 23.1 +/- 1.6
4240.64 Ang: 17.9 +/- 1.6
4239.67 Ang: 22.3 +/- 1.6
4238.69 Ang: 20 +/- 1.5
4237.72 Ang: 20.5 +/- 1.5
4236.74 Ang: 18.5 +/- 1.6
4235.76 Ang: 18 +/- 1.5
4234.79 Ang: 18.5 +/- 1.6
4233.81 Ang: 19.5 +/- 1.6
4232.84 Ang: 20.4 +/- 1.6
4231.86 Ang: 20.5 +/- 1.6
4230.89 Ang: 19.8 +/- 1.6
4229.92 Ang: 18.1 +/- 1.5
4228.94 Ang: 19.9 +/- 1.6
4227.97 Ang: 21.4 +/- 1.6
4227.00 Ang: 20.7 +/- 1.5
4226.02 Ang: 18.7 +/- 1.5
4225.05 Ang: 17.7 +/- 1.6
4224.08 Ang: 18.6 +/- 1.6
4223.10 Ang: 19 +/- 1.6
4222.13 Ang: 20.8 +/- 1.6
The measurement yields -2.1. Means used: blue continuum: 19.1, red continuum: 11.7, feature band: 16.5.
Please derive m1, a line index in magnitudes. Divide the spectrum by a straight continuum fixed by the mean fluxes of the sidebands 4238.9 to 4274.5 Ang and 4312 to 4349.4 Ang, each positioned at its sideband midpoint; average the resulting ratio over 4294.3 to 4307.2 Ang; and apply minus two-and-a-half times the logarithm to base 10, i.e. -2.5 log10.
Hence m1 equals -0.180 mag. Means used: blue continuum 19.5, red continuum 11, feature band 17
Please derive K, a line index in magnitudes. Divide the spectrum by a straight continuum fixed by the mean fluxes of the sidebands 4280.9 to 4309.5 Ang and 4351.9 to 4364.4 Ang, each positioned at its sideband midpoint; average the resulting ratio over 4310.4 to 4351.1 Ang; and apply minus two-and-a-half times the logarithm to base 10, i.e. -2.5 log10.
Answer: 0.28 mag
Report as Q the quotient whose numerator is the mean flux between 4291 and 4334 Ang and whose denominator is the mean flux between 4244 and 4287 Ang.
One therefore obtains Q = 0.8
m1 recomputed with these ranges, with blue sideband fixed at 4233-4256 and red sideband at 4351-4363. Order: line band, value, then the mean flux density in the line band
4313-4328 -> 0.14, 12.9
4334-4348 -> 0.46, 8.81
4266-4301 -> -0.05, 18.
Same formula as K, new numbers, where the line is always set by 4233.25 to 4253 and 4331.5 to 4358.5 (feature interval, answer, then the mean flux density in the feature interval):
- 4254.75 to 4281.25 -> -0.09 mag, 19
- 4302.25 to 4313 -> -0.18 mag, 16.3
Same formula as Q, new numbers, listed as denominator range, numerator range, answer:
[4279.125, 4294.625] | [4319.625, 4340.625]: 0.62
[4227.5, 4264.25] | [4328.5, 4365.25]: 0.55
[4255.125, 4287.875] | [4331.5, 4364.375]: 0.57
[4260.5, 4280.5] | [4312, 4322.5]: 0.71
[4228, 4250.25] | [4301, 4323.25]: 0.75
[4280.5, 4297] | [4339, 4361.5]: 0.63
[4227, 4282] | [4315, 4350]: 0.56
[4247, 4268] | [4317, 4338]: 0.59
